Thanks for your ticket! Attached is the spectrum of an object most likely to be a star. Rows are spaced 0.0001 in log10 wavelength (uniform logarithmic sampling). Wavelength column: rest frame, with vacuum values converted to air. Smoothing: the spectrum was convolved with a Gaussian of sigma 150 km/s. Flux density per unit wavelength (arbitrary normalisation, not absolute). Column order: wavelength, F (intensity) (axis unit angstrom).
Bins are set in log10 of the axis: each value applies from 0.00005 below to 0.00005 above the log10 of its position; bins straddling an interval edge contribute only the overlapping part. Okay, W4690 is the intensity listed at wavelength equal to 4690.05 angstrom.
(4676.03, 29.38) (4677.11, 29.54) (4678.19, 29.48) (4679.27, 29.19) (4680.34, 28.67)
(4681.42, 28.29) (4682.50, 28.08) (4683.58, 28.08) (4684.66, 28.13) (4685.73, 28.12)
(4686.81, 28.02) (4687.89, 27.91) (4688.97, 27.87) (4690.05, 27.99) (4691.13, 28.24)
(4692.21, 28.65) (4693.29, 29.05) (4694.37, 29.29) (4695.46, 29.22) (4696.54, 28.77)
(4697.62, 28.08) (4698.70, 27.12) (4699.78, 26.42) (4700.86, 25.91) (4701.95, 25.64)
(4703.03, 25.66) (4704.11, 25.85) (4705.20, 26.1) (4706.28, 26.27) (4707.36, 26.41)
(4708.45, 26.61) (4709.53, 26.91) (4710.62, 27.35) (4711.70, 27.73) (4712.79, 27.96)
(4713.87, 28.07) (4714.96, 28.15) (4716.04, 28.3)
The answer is 27.99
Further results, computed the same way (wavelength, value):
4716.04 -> 28.3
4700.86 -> 25.91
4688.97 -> 27.87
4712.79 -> 27.96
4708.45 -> 26.61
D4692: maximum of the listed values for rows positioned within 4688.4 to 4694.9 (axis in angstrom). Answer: 29.29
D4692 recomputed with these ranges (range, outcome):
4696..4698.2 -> 28.77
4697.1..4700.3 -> 28.08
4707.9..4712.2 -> 27.73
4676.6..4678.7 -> 29.54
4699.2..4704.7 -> 26.42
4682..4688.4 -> 28.13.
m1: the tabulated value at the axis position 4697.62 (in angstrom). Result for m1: 28.08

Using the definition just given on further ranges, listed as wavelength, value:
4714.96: 28.15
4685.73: 28.12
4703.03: 25.66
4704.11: 25.85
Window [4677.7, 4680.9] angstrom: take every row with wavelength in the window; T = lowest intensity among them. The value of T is 28.67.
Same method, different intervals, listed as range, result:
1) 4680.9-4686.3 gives 28.08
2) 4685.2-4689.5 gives 27.87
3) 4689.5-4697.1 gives 27.99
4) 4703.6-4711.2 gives 25.85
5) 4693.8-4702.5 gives 25.64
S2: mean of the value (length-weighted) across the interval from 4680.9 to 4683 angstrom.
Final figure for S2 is 28.2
